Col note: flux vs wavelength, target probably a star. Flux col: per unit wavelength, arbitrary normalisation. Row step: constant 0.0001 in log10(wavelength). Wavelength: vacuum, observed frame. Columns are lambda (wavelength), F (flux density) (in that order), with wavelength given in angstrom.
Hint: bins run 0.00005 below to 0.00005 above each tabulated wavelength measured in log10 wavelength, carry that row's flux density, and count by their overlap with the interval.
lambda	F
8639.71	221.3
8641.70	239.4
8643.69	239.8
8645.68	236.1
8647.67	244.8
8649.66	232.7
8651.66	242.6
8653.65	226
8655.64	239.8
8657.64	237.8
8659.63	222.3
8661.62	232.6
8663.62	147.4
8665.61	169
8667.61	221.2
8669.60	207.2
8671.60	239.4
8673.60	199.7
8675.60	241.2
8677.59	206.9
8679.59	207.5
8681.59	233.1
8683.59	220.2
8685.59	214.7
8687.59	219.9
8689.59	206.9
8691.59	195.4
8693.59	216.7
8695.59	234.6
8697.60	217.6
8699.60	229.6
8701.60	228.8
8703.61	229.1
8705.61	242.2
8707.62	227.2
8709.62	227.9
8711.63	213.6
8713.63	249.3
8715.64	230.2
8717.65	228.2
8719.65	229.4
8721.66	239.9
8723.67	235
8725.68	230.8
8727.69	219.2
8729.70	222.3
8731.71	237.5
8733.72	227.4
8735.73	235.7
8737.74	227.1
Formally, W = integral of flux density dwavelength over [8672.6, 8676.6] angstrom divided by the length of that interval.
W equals 221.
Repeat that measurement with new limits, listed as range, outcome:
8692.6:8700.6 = 225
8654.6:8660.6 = 233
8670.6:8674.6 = 219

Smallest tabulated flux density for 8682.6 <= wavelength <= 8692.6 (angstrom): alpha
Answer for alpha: 195.4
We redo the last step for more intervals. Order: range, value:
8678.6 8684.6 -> 207.5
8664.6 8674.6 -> 169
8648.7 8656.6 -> 226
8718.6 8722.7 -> 229.4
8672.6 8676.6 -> 199.7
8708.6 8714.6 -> 213.6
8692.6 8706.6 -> 216.7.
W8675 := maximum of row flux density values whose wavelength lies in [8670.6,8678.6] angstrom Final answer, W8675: 241.2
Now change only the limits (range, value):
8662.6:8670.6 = 221.2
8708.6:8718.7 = 249.3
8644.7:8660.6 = 244.8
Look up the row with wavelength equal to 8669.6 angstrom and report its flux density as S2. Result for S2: 207.2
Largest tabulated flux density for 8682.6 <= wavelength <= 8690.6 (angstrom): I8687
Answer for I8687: 220.2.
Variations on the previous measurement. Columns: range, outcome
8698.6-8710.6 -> 242.2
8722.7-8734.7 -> 237.5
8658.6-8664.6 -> 232.6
